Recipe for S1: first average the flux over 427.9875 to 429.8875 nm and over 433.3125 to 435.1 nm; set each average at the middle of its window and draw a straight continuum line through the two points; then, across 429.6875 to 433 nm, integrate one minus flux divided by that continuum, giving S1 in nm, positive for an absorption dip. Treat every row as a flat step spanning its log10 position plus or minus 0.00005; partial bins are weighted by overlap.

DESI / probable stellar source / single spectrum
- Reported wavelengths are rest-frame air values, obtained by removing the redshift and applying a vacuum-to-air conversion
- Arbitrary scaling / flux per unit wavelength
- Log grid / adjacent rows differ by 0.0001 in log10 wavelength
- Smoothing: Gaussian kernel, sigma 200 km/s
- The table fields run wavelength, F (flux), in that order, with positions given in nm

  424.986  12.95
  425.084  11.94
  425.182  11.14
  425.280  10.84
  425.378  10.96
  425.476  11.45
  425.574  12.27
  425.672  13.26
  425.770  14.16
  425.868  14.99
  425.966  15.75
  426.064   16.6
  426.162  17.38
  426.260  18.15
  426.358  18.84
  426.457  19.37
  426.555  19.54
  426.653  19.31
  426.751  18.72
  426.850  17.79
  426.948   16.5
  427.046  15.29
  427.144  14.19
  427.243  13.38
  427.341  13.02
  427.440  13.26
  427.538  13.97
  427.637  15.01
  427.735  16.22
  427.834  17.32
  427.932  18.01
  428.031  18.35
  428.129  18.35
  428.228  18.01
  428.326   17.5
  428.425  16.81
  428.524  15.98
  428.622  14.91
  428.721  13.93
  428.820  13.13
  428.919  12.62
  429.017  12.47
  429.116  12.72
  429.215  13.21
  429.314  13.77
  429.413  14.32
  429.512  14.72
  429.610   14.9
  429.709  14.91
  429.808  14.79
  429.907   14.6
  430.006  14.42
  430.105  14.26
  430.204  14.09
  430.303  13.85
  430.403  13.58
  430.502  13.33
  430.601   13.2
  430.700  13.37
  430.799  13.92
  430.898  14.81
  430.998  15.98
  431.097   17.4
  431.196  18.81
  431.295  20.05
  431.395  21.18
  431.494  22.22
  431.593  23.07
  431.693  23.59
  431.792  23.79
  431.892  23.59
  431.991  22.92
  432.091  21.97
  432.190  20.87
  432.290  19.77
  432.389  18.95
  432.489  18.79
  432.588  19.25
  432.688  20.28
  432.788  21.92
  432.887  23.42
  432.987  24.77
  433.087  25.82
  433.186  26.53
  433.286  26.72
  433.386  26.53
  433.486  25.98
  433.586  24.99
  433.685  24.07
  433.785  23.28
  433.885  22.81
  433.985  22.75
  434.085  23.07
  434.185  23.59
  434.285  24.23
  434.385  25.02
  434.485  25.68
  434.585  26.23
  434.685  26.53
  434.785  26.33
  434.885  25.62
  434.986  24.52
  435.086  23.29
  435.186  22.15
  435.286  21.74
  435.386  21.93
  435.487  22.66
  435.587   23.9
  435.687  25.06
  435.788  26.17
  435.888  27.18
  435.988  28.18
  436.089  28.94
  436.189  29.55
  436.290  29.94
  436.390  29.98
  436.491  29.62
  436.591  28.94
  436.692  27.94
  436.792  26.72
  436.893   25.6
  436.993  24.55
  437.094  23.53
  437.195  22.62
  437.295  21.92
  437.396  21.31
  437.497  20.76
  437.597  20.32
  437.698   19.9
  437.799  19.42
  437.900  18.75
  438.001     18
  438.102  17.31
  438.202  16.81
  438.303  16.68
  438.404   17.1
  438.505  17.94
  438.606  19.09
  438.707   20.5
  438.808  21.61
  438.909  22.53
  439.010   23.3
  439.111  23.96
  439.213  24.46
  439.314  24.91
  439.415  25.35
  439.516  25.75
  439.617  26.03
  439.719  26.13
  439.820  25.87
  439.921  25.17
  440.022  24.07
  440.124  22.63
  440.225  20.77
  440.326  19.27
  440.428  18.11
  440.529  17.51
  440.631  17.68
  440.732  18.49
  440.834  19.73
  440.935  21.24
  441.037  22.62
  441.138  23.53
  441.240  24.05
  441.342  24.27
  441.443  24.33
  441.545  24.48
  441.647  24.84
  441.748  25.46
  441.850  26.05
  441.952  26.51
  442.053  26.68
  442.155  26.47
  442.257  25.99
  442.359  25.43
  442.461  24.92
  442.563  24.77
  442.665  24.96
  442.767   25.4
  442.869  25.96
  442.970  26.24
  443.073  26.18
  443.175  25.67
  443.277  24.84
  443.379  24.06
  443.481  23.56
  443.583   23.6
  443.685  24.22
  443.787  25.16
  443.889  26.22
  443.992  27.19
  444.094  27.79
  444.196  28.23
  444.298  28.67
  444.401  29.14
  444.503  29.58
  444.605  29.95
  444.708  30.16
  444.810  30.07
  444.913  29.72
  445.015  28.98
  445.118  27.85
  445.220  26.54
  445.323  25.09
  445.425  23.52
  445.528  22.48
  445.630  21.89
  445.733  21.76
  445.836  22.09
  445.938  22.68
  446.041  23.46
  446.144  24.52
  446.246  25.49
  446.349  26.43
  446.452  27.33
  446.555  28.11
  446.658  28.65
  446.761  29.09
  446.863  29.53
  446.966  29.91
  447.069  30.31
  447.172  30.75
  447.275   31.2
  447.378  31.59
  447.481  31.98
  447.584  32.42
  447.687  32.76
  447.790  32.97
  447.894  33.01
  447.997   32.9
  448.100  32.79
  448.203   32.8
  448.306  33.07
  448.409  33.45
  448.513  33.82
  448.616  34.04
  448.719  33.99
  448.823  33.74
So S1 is 0.21 nm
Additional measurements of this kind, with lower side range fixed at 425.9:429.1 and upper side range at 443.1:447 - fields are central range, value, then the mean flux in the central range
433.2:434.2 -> -0.24 nm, 24.5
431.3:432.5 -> -0.19 nm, 21.7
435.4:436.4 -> -0.27 nm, 26.8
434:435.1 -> -0.25 nm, 24.9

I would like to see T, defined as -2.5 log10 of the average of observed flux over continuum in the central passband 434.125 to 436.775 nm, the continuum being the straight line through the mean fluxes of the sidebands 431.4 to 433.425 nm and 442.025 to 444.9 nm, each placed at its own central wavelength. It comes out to -0.097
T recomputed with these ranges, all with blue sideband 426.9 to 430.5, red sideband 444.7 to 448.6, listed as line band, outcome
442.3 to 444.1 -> 0.03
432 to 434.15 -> -0.25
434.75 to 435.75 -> -0.19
